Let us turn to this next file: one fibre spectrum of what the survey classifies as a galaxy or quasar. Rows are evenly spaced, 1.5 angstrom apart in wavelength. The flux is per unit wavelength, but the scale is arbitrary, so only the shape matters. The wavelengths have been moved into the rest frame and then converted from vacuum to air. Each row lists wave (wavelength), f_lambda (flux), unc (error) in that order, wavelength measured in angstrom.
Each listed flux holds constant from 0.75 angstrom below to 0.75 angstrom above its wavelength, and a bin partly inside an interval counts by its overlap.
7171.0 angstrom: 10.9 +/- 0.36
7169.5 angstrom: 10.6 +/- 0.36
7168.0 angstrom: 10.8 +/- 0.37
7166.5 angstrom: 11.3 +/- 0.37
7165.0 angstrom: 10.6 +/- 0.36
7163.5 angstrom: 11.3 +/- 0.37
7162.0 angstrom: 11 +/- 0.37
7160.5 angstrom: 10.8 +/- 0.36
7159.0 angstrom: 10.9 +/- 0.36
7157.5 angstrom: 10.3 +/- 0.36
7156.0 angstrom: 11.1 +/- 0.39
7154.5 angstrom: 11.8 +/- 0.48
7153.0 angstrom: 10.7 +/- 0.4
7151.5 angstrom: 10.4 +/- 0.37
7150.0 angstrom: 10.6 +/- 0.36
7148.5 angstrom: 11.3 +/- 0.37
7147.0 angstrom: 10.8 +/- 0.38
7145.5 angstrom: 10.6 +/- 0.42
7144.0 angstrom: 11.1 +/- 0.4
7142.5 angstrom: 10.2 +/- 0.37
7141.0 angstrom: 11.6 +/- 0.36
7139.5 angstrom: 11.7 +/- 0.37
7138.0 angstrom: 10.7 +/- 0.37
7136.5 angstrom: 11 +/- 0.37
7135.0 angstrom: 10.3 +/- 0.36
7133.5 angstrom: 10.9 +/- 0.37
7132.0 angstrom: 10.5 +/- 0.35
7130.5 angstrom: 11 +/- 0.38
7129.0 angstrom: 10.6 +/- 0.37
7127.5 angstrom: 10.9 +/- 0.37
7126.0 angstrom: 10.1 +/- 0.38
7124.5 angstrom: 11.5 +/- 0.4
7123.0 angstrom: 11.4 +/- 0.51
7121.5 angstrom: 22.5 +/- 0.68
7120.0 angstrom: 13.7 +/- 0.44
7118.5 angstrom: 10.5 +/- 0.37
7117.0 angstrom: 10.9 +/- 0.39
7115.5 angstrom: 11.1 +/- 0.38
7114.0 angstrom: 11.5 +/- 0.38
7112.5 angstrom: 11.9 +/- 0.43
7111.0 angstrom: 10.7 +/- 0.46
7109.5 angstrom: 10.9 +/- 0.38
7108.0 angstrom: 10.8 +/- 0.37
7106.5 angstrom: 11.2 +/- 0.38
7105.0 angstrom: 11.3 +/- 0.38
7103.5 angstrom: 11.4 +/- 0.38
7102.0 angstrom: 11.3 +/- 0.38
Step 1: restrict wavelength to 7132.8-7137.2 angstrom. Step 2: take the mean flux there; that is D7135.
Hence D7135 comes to 10.7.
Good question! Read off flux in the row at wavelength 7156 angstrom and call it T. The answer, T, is 11.1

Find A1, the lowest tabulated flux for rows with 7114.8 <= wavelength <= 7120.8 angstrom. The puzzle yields 10.5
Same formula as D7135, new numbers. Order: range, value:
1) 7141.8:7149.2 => 10.8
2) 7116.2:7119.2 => 10.7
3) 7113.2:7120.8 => 11.6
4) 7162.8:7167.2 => 11.1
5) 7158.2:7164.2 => 11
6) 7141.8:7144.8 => 10.7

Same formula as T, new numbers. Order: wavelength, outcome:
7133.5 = 10.9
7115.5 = 11.1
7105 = 11.3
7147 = 10.8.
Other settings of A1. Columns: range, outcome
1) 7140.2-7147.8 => 10.2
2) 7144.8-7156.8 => 10.4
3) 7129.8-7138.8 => 10.3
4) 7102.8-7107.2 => 11.2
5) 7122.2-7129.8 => 10.1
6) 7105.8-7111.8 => 10.7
